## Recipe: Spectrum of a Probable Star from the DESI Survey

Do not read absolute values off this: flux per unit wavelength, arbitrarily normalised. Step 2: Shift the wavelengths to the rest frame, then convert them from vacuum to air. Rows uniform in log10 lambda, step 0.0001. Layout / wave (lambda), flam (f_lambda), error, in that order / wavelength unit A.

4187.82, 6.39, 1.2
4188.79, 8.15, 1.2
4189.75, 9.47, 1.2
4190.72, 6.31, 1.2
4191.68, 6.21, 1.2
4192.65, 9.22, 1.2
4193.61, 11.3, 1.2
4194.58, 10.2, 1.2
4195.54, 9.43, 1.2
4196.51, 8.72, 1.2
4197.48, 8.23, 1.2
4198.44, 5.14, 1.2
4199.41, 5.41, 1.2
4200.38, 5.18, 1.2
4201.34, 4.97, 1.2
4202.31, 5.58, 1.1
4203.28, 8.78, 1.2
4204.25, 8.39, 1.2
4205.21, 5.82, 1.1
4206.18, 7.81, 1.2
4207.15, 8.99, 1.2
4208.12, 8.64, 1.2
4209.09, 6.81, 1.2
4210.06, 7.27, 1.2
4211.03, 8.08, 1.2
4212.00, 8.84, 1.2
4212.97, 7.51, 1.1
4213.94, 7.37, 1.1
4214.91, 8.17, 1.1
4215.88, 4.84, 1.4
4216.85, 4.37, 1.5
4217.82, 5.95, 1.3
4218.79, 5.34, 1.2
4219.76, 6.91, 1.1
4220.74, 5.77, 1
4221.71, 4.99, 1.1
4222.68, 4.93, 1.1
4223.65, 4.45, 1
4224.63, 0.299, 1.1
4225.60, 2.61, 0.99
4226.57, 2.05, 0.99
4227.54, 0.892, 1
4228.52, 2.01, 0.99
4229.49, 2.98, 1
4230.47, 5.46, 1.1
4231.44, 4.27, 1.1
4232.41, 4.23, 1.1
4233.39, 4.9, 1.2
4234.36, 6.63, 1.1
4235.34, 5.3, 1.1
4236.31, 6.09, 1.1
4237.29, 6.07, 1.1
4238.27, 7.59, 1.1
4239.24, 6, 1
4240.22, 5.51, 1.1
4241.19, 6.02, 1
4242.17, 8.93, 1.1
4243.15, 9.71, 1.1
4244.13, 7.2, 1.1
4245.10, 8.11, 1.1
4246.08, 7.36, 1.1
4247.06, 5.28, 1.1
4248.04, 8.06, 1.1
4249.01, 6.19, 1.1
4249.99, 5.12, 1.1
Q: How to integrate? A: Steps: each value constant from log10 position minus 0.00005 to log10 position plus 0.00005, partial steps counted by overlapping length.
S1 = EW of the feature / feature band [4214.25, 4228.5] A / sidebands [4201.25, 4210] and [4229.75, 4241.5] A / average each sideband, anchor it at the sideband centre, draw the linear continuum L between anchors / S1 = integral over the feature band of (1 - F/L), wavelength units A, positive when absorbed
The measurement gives 4.8 A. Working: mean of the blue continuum 7.41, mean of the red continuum 5.62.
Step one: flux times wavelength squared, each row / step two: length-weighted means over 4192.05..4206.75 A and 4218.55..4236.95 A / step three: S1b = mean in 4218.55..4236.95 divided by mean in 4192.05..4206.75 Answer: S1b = 0.6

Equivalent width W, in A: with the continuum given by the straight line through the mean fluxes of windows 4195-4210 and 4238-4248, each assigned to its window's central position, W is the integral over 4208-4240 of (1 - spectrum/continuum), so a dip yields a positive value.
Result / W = 8.3 A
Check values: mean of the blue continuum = 7.21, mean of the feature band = 5.34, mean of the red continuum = 7.2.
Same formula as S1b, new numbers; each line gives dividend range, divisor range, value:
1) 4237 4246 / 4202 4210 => 0.97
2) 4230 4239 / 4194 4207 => 0.79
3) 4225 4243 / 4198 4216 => 0.71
